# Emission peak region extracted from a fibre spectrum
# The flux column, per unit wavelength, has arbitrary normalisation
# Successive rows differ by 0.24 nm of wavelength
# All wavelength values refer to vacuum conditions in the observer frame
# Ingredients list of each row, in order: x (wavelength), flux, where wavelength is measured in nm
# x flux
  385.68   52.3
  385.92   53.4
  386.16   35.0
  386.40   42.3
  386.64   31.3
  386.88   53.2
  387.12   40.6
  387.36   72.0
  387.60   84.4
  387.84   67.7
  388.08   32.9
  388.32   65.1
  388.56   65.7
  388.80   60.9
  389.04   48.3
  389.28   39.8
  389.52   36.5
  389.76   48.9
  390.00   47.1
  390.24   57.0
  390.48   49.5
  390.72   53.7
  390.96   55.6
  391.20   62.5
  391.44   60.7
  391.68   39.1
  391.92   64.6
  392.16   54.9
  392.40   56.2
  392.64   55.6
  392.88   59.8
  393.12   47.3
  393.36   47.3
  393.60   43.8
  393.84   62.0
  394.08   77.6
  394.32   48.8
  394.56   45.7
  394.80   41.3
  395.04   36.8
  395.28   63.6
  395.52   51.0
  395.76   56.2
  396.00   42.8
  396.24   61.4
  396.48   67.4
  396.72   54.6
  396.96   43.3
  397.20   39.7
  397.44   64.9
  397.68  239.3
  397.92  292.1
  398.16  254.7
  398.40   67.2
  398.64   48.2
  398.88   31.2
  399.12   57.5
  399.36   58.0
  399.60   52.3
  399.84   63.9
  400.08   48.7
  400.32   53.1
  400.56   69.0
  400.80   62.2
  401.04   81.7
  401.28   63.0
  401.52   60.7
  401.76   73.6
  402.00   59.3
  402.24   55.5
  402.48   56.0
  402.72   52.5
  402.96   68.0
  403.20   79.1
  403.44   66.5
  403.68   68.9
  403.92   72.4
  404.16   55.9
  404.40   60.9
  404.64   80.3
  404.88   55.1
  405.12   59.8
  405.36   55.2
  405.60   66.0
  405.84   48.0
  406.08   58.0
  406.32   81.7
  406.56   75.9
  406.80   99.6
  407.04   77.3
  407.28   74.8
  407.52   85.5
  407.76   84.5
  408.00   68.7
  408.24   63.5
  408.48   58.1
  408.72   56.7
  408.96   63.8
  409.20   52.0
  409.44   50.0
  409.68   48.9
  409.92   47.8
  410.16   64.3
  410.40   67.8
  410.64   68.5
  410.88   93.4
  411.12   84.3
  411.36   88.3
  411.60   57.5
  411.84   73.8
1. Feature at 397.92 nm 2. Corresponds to [O II] 3727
